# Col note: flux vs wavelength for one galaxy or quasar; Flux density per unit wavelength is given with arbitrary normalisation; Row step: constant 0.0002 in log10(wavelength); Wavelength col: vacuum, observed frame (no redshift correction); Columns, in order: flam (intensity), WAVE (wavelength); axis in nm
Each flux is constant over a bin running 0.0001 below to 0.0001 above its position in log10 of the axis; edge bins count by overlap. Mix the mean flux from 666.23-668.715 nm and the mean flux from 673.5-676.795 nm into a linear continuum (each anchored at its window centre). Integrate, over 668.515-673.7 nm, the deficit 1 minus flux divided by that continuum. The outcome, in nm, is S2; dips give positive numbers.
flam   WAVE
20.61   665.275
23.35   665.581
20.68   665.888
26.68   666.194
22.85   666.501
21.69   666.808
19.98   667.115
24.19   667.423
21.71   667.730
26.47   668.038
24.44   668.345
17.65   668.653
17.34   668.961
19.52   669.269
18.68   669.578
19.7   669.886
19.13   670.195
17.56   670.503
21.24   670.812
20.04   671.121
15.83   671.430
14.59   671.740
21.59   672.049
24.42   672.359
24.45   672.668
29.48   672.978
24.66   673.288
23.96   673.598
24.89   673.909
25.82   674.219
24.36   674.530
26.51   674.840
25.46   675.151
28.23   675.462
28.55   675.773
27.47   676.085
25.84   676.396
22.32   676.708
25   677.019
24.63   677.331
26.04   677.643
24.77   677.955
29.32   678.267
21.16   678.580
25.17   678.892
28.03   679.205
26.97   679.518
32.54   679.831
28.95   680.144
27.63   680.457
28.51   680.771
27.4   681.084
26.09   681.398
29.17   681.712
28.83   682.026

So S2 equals 0.79 nm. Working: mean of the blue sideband 22.7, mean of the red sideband 25.9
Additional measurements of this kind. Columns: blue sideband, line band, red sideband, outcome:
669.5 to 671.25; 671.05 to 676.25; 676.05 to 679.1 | -0.50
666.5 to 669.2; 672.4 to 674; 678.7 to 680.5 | -0.05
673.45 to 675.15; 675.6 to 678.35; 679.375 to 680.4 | 0.12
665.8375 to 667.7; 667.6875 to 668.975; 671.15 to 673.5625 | 0.03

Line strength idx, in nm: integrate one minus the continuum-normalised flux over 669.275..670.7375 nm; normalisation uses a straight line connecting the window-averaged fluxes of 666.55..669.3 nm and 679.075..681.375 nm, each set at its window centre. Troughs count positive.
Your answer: 0.24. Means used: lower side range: 21.6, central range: 19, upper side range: 28.4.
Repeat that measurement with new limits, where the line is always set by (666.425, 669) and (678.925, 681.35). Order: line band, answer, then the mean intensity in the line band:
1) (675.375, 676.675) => -0.040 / 27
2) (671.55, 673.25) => 0.106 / 22.9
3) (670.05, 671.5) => 0.284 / 18.9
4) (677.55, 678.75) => 0.087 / 25.3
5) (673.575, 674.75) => 0.014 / 24.9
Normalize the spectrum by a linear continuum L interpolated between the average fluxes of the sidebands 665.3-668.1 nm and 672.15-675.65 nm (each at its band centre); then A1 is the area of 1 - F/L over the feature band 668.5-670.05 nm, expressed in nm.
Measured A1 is 0.34 nm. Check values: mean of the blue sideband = 22.8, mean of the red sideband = 25.6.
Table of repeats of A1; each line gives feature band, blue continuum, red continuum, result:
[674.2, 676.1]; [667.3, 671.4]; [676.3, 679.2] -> -0.24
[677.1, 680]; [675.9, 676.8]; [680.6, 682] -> 0.01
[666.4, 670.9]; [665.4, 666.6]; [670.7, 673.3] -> 0.37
